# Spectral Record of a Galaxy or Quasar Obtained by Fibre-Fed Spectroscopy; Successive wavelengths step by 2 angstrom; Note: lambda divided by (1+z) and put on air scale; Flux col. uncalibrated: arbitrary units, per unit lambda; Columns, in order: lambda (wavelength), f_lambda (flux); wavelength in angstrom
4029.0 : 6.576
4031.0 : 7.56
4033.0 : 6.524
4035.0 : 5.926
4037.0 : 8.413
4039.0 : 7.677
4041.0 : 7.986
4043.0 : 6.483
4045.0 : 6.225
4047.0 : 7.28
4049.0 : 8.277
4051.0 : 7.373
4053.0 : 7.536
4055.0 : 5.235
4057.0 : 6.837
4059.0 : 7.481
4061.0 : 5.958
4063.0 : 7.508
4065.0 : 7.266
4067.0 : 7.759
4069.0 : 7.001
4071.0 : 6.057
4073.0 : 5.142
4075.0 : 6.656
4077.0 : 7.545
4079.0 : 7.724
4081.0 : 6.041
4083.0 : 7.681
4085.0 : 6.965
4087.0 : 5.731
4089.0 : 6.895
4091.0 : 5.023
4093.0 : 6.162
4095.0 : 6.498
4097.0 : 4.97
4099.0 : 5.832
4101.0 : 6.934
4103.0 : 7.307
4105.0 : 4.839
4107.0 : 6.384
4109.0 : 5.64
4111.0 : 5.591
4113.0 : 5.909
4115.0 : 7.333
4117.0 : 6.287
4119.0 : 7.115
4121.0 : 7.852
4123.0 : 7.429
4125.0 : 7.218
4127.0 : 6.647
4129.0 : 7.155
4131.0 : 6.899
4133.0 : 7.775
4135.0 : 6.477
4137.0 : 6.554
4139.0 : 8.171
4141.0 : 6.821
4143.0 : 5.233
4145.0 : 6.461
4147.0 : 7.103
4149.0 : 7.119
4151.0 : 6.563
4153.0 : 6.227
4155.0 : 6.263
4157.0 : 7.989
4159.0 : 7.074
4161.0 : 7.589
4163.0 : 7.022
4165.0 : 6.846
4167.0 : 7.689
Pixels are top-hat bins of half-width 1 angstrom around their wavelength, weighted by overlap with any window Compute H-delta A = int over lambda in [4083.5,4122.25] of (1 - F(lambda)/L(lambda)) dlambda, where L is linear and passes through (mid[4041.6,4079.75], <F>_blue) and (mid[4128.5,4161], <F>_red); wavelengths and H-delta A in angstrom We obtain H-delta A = 3.4 angstrom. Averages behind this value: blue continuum 6.92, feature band 6.3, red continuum 6.89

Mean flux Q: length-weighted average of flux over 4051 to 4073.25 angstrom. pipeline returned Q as 6.79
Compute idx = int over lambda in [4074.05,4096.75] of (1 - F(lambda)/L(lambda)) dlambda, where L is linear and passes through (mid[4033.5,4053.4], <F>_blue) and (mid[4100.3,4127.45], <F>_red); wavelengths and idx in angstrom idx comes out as 1.02 angstrom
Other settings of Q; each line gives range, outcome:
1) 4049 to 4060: 7.02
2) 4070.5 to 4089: 6.65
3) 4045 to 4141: 6.72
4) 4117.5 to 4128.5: 7.2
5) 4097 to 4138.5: 6.64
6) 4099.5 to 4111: 6.15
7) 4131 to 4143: 6.98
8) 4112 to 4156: 6.85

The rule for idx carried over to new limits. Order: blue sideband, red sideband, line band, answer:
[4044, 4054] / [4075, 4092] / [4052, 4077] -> 1.1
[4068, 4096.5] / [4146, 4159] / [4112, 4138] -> -0.9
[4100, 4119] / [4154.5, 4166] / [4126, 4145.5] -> -0.3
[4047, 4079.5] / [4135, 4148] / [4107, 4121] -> 0.8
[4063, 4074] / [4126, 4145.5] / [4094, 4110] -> 1.7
